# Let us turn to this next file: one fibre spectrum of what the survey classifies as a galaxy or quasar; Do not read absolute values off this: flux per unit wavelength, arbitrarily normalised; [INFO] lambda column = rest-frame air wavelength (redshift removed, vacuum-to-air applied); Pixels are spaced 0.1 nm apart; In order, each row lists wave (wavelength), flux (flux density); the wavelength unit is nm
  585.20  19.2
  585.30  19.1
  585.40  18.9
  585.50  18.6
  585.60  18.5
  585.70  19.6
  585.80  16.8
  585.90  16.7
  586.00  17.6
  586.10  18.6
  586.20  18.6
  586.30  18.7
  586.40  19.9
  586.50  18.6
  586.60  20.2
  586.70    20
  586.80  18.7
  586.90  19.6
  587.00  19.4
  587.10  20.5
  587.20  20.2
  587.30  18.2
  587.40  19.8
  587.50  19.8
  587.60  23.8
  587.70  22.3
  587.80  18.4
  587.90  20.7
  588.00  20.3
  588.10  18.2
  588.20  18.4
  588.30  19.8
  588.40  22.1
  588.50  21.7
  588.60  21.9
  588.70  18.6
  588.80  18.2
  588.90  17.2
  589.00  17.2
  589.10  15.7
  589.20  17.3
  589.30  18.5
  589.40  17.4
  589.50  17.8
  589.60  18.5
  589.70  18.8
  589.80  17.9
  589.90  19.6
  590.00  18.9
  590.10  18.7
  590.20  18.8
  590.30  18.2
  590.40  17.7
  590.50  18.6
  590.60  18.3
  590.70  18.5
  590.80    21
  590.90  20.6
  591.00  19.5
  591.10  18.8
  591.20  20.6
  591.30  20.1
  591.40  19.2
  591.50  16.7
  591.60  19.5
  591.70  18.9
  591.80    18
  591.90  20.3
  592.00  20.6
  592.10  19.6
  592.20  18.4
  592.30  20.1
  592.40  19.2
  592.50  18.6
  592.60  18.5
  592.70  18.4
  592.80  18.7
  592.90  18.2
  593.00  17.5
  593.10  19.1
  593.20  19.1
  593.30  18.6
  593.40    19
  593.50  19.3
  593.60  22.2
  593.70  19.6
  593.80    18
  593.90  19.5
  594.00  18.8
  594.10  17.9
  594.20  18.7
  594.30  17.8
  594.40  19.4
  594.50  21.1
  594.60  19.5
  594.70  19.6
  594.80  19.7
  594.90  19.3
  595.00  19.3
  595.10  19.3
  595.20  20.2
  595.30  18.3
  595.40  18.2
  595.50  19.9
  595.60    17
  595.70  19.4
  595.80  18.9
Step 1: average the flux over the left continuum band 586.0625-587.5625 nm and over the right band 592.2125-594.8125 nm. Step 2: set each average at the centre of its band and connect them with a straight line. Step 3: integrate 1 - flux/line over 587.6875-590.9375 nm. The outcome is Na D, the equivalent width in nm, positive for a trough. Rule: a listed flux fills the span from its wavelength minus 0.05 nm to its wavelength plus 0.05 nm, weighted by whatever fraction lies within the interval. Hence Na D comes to 0.06 nm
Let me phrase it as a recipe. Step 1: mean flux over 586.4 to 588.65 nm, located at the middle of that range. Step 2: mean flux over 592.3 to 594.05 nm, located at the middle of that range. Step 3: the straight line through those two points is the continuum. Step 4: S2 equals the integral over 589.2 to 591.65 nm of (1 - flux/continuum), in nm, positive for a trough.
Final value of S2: 0.091 nm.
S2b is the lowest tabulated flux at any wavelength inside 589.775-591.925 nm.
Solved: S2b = 16.7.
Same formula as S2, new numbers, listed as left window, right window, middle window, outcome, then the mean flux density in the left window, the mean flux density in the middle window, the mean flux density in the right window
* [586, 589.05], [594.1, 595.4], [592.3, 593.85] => 0.029 nm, 19.6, 19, 19.3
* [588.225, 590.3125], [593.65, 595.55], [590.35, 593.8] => -0.033 nm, 18.7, 19.1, 19.2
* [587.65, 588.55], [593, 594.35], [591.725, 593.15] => 0.024 nm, 20.2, 18.9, 19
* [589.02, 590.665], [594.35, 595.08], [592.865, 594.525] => 0.029 nm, 18.2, 19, 19.7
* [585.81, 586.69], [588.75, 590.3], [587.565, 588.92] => -0.140 nm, 18.6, 20.1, 18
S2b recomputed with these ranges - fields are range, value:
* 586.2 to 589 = 17.2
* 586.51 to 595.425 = 15.7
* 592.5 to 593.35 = 17.5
